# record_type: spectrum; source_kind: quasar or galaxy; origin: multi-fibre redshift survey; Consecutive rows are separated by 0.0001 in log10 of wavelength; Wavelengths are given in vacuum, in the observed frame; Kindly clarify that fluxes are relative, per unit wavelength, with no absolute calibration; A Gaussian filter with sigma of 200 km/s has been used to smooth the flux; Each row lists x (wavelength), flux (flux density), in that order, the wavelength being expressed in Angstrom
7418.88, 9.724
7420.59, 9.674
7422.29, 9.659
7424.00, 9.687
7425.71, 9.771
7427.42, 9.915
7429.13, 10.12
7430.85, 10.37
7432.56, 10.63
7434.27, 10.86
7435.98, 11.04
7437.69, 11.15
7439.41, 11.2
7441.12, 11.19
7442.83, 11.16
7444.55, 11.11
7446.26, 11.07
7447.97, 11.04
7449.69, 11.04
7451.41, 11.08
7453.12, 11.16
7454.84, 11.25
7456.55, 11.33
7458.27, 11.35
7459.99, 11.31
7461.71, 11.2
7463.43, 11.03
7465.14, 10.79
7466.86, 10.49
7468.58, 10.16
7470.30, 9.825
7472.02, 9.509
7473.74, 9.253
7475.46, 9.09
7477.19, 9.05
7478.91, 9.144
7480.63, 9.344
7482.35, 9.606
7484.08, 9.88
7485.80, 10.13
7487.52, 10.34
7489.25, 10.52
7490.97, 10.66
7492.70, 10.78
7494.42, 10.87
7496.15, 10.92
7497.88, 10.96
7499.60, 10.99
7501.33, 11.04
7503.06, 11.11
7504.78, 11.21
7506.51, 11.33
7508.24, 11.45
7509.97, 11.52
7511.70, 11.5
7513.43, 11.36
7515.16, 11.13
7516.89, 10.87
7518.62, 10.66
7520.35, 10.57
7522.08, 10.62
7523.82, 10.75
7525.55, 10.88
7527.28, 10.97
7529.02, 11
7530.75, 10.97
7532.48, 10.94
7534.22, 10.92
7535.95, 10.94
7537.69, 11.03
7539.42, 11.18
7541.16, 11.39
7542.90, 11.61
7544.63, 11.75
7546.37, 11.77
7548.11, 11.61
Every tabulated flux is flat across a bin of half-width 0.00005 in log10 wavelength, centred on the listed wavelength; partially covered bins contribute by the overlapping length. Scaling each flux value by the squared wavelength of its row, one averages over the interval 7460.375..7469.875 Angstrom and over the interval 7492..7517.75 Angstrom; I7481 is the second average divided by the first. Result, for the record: 1.05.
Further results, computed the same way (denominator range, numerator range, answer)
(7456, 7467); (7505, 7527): 1.01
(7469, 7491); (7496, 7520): 1.16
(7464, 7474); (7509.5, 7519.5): 1.12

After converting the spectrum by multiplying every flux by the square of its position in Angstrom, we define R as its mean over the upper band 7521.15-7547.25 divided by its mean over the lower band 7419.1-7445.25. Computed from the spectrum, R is 1.09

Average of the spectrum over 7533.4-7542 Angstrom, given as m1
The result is 11.1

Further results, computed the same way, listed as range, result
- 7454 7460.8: 11.3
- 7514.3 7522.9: 10.8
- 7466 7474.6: 9.85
